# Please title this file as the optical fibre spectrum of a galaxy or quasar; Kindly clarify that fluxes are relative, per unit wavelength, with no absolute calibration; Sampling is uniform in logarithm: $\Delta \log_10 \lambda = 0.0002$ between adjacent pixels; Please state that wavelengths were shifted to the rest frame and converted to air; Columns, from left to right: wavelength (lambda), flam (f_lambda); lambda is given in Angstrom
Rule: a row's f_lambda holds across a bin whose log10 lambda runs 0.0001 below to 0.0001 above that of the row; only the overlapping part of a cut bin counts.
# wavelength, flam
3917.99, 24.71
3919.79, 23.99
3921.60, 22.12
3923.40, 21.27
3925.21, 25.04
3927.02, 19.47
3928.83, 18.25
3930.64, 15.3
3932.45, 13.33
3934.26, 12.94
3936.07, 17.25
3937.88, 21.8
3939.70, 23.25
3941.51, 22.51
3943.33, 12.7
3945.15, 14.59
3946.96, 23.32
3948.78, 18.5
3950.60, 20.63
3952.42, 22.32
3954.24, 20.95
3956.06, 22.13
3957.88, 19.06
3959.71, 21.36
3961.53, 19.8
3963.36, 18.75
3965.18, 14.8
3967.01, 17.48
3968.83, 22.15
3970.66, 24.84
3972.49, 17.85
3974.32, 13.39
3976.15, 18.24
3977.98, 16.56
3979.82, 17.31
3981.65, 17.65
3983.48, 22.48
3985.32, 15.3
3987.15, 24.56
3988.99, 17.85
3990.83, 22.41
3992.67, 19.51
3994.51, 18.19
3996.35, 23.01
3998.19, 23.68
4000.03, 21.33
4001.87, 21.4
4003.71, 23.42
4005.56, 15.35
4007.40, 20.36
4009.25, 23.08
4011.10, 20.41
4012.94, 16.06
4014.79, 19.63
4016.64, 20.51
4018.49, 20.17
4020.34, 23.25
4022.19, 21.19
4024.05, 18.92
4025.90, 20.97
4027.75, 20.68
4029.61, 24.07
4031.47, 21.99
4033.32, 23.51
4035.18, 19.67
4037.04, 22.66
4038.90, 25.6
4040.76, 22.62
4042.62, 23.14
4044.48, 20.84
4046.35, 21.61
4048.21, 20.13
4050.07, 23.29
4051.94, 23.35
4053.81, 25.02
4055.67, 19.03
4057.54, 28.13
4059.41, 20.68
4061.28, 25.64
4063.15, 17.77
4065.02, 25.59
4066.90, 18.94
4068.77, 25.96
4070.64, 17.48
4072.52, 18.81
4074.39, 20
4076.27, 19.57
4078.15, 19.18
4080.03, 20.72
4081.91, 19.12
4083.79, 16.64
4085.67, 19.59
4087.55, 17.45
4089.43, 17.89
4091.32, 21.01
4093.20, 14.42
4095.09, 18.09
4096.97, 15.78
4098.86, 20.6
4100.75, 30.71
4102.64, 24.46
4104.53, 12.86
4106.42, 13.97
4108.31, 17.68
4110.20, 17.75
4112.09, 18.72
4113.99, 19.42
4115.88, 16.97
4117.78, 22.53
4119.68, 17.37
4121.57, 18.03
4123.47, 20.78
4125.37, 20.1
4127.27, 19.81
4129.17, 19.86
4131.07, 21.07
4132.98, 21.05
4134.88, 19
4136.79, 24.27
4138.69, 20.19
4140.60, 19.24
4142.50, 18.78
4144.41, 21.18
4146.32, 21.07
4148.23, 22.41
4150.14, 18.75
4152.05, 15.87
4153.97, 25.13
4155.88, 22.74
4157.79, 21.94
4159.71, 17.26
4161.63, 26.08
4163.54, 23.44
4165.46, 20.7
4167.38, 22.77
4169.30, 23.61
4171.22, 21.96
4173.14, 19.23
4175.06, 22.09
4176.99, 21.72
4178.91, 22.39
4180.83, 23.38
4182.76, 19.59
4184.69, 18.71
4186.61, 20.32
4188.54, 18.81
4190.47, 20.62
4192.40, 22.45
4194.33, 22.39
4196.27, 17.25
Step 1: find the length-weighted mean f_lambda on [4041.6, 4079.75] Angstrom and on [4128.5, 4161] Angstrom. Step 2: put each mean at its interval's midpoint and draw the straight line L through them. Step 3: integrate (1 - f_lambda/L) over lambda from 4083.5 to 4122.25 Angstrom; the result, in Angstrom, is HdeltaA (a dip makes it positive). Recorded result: 4.5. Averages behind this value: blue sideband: 21.7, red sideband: 20.6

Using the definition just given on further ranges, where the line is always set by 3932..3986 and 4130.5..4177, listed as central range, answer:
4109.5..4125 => 1.3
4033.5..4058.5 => -3.5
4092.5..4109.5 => 1.5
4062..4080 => -0.2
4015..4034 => -1.7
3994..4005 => -1.4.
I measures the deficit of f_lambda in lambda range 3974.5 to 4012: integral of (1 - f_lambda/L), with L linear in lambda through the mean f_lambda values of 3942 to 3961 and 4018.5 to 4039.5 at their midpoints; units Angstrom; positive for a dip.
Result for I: 1.6 Angstrom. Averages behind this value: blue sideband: 19.6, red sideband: 21.9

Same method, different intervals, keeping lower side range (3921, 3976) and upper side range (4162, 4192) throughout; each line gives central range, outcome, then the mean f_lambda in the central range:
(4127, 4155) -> 0.7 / 20.5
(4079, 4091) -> 1.1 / 18.7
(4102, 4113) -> 1.8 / 17.4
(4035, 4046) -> -1.4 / 22.6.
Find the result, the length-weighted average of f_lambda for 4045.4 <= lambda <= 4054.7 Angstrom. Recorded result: 22.7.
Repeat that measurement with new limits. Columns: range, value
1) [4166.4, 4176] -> 21.9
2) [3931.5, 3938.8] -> 16.3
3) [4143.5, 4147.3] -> 21.1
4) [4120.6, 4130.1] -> 19.7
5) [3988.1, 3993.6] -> 19.9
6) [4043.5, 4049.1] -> 20.9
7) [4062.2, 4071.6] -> 21.1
